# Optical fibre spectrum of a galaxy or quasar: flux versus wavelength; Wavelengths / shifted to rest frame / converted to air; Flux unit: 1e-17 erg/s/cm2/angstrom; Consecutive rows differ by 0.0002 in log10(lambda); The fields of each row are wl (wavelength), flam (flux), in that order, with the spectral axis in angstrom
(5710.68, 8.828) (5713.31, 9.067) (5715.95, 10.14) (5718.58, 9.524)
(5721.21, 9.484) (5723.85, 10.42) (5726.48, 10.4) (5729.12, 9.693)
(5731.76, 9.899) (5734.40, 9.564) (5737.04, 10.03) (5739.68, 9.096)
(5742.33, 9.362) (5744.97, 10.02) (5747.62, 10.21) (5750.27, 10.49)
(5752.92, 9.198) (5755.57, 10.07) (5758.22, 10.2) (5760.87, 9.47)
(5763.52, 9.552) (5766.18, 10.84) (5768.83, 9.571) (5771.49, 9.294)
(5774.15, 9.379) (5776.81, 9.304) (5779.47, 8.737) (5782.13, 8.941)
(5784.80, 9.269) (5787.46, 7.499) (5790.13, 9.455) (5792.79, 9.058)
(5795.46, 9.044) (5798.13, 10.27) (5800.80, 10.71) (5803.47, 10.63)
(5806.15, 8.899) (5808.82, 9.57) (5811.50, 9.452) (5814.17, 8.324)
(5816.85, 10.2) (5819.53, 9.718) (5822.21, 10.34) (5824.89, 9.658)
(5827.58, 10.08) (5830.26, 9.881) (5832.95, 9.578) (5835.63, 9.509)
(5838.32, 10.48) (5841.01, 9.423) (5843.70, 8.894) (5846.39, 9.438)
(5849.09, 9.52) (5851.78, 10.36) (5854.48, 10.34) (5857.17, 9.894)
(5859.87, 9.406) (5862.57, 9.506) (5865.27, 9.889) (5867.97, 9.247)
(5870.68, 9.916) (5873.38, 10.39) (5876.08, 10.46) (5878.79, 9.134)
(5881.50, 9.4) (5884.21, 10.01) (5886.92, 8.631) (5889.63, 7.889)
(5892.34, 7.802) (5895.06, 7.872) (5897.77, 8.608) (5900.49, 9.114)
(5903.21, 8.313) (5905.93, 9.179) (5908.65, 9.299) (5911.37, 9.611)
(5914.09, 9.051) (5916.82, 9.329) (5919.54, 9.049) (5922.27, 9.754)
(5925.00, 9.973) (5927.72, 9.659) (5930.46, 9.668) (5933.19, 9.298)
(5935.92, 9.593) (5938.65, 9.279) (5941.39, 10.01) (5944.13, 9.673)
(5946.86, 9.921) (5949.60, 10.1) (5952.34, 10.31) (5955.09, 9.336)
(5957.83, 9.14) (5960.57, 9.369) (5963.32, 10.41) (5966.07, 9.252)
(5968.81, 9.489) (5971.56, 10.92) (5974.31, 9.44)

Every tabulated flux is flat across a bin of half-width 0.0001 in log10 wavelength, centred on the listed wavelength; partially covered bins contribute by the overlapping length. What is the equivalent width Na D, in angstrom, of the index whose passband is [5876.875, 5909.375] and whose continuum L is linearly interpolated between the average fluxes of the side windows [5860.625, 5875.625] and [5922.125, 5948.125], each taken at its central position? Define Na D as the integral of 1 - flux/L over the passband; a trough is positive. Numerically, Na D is 3.3 angstrom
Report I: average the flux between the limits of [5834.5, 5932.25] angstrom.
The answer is 9.39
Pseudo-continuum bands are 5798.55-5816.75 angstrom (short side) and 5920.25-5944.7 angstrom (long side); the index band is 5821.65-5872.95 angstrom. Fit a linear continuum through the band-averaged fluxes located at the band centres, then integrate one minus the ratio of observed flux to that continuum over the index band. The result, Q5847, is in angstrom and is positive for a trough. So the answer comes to -0.5 angstrom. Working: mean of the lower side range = 9.67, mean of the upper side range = 9.64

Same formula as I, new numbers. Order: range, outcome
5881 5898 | 8.56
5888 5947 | 9.16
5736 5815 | 9.54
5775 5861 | 9.56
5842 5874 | 9.71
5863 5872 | 9.66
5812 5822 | 9.53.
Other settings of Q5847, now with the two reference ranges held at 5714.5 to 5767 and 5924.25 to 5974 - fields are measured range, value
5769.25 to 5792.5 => 2.0 angstrom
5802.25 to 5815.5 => 0.6 angstrom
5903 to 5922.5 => 1.1 angstrom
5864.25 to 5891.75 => 1.0 angstrom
